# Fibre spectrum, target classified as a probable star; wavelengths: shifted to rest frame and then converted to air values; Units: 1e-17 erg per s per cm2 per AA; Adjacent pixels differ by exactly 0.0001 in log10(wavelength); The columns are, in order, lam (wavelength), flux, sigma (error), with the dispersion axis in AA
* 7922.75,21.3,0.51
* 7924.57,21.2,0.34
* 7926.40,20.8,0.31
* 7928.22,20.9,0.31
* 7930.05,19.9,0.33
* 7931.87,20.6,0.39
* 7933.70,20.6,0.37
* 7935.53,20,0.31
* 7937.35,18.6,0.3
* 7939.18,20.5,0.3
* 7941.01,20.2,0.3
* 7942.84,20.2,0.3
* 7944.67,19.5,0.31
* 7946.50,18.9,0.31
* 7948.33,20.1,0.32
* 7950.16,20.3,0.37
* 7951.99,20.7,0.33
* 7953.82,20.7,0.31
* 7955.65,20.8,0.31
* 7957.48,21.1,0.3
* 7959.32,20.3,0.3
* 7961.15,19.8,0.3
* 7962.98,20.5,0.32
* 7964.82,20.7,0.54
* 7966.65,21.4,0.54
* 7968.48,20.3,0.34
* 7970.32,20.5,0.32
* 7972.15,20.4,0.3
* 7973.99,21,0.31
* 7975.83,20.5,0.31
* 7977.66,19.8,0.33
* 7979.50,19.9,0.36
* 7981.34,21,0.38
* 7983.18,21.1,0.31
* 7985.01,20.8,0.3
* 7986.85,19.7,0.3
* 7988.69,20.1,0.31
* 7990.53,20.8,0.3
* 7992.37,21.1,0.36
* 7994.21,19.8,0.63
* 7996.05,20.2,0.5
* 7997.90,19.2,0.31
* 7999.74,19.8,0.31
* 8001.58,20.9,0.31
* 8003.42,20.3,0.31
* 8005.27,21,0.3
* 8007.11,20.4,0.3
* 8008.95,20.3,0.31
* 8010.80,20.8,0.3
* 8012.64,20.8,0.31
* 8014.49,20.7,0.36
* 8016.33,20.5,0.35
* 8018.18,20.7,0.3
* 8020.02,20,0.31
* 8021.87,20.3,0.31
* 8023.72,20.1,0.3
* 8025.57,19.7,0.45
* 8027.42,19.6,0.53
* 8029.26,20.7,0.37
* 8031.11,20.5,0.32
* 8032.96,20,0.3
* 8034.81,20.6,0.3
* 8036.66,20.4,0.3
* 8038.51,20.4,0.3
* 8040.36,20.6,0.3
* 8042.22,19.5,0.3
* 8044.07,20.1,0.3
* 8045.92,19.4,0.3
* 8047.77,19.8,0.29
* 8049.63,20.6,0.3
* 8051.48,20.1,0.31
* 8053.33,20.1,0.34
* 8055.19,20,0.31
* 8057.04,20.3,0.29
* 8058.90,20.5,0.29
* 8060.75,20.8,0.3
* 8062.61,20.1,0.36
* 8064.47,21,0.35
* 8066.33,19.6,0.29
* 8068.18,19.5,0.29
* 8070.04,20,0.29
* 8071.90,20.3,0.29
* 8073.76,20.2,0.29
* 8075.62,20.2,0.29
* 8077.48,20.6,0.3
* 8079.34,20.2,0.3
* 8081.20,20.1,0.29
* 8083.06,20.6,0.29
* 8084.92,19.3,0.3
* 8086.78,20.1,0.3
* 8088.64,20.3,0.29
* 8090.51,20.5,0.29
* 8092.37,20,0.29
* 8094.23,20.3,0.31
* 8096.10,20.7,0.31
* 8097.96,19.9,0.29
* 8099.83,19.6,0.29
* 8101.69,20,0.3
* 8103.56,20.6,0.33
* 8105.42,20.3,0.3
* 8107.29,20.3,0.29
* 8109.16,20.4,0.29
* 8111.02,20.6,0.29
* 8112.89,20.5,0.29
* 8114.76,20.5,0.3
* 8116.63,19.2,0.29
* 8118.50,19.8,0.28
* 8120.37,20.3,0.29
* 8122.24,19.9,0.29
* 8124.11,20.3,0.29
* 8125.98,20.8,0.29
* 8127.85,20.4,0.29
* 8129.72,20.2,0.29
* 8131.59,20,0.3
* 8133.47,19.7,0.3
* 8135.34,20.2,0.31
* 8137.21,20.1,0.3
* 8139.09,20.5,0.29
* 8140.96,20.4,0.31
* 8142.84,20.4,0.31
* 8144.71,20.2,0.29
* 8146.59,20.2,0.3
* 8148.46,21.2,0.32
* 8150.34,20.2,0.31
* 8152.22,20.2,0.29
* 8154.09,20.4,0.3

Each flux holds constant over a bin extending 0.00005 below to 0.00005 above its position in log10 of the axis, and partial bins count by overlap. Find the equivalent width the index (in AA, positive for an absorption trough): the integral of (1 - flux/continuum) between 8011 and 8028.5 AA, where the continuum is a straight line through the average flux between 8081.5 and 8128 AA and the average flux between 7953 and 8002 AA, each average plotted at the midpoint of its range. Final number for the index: 0.1 AA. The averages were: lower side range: 20.4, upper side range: 20.2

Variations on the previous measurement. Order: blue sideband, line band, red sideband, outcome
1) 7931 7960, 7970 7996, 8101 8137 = -0.34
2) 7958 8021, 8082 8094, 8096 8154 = 0.09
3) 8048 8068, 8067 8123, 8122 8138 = 0.19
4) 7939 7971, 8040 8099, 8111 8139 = 0.18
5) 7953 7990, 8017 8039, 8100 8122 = 0.15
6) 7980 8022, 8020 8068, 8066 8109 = 0.29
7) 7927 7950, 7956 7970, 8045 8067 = -0.37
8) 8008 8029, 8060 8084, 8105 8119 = 0.02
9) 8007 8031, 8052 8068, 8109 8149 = 0.05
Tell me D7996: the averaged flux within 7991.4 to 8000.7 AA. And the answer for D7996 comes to 20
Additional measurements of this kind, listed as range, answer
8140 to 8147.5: 20.3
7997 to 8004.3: 20.1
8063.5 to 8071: 20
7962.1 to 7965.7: 20.6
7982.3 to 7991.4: 20.5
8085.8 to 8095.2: 20.2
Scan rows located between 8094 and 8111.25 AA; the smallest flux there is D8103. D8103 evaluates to 19.6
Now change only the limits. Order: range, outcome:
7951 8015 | 19.2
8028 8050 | 19.4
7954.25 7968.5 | 19.8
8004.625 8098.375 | 19.3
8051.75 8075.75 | 19.5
